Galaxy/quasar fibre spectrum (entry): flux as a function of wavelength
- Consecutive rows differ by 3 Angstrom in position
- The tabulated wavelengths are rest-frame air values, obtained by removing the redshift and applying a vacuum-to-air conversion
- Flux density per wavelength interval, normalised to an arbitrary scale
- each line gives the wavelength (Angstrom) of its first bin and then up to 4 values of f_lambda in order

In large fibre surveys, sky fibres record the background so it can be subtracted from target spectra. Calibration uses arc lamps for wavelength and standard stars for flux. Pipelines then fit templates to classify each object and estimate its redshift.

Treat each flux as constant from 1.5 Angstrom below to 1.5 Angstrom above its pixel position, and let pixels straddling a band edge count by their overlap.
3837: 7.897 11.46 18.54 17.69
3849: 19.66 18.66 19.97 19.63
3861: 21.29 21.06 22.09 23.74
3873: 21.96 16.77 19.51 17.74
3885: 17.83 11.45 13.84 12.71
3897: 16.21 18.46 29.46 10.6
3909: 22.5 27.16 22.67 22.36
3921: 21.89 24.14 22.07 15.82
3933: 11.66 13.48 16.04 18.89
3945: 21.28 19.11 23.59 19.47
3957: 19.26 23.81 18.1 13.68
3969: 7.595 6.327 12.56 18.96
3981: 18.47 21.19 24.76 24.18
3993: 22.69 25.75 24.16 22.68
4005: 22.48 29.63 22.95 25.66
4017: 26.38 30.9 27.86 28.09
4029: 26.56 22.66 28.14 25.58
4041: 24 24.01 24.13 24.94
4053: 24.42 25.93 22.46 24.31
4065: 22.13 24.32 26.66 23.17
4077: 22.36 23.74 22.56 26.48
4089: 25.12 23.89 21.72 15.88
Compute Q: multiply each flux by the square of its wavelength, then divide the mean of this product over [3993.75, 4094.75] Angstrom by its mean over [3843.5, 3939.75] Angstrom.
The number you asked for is 1.41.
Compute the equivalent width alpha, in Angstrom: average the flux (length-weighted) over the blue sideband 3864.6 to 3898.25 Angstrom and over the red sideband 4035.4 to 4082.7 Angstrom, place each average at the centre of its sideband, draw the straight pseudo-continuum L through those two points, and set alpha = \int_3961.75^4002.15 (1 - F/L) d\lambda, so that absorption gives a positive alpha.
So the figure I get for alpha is 5.6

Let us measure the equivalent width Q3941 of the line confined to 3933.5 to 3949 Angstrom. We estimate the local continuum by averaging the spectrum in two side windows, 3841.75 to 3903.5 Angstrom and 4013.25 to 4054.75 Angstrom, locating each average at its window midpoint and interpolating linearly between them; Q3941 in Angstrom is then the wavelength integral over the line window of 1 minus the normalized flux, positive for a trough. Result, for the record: 3.2 Angstrom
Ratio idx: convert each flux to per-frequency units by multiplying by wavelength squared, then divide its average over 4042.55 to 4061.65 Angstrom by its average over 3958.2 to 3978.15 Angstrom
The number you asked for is 1.79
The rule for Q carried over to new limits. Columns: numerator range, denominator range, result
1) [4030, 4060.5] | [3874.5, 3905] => 1.54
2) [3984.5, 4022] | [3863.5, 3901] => 1.50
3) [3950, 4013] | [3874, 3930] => 1.09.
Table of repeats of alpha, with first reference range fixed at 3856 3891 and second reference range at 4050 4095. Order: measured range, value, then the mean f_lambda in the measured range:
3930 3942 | 3.51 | 14.6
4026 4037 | -1.45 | 26.1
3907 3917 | -1.62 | 23.3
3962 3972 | 4.47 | 11.9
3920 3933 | 0.36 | 19.9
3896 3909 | 0.42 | 19.2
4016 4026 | -2.48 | 28.4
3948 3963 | 0.16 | 20.9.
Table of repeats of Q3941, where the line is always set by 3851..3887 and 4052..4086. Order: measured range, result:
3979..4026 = -4.3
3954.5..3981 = 7.8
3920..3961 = 4.1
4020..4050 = -3.4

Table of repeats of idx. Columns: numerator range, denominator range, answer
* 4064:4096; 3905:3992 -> 1.36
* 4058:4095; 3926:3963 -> 1.37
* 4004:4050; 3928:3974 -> 1.63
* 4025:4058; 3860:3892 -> 1.45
